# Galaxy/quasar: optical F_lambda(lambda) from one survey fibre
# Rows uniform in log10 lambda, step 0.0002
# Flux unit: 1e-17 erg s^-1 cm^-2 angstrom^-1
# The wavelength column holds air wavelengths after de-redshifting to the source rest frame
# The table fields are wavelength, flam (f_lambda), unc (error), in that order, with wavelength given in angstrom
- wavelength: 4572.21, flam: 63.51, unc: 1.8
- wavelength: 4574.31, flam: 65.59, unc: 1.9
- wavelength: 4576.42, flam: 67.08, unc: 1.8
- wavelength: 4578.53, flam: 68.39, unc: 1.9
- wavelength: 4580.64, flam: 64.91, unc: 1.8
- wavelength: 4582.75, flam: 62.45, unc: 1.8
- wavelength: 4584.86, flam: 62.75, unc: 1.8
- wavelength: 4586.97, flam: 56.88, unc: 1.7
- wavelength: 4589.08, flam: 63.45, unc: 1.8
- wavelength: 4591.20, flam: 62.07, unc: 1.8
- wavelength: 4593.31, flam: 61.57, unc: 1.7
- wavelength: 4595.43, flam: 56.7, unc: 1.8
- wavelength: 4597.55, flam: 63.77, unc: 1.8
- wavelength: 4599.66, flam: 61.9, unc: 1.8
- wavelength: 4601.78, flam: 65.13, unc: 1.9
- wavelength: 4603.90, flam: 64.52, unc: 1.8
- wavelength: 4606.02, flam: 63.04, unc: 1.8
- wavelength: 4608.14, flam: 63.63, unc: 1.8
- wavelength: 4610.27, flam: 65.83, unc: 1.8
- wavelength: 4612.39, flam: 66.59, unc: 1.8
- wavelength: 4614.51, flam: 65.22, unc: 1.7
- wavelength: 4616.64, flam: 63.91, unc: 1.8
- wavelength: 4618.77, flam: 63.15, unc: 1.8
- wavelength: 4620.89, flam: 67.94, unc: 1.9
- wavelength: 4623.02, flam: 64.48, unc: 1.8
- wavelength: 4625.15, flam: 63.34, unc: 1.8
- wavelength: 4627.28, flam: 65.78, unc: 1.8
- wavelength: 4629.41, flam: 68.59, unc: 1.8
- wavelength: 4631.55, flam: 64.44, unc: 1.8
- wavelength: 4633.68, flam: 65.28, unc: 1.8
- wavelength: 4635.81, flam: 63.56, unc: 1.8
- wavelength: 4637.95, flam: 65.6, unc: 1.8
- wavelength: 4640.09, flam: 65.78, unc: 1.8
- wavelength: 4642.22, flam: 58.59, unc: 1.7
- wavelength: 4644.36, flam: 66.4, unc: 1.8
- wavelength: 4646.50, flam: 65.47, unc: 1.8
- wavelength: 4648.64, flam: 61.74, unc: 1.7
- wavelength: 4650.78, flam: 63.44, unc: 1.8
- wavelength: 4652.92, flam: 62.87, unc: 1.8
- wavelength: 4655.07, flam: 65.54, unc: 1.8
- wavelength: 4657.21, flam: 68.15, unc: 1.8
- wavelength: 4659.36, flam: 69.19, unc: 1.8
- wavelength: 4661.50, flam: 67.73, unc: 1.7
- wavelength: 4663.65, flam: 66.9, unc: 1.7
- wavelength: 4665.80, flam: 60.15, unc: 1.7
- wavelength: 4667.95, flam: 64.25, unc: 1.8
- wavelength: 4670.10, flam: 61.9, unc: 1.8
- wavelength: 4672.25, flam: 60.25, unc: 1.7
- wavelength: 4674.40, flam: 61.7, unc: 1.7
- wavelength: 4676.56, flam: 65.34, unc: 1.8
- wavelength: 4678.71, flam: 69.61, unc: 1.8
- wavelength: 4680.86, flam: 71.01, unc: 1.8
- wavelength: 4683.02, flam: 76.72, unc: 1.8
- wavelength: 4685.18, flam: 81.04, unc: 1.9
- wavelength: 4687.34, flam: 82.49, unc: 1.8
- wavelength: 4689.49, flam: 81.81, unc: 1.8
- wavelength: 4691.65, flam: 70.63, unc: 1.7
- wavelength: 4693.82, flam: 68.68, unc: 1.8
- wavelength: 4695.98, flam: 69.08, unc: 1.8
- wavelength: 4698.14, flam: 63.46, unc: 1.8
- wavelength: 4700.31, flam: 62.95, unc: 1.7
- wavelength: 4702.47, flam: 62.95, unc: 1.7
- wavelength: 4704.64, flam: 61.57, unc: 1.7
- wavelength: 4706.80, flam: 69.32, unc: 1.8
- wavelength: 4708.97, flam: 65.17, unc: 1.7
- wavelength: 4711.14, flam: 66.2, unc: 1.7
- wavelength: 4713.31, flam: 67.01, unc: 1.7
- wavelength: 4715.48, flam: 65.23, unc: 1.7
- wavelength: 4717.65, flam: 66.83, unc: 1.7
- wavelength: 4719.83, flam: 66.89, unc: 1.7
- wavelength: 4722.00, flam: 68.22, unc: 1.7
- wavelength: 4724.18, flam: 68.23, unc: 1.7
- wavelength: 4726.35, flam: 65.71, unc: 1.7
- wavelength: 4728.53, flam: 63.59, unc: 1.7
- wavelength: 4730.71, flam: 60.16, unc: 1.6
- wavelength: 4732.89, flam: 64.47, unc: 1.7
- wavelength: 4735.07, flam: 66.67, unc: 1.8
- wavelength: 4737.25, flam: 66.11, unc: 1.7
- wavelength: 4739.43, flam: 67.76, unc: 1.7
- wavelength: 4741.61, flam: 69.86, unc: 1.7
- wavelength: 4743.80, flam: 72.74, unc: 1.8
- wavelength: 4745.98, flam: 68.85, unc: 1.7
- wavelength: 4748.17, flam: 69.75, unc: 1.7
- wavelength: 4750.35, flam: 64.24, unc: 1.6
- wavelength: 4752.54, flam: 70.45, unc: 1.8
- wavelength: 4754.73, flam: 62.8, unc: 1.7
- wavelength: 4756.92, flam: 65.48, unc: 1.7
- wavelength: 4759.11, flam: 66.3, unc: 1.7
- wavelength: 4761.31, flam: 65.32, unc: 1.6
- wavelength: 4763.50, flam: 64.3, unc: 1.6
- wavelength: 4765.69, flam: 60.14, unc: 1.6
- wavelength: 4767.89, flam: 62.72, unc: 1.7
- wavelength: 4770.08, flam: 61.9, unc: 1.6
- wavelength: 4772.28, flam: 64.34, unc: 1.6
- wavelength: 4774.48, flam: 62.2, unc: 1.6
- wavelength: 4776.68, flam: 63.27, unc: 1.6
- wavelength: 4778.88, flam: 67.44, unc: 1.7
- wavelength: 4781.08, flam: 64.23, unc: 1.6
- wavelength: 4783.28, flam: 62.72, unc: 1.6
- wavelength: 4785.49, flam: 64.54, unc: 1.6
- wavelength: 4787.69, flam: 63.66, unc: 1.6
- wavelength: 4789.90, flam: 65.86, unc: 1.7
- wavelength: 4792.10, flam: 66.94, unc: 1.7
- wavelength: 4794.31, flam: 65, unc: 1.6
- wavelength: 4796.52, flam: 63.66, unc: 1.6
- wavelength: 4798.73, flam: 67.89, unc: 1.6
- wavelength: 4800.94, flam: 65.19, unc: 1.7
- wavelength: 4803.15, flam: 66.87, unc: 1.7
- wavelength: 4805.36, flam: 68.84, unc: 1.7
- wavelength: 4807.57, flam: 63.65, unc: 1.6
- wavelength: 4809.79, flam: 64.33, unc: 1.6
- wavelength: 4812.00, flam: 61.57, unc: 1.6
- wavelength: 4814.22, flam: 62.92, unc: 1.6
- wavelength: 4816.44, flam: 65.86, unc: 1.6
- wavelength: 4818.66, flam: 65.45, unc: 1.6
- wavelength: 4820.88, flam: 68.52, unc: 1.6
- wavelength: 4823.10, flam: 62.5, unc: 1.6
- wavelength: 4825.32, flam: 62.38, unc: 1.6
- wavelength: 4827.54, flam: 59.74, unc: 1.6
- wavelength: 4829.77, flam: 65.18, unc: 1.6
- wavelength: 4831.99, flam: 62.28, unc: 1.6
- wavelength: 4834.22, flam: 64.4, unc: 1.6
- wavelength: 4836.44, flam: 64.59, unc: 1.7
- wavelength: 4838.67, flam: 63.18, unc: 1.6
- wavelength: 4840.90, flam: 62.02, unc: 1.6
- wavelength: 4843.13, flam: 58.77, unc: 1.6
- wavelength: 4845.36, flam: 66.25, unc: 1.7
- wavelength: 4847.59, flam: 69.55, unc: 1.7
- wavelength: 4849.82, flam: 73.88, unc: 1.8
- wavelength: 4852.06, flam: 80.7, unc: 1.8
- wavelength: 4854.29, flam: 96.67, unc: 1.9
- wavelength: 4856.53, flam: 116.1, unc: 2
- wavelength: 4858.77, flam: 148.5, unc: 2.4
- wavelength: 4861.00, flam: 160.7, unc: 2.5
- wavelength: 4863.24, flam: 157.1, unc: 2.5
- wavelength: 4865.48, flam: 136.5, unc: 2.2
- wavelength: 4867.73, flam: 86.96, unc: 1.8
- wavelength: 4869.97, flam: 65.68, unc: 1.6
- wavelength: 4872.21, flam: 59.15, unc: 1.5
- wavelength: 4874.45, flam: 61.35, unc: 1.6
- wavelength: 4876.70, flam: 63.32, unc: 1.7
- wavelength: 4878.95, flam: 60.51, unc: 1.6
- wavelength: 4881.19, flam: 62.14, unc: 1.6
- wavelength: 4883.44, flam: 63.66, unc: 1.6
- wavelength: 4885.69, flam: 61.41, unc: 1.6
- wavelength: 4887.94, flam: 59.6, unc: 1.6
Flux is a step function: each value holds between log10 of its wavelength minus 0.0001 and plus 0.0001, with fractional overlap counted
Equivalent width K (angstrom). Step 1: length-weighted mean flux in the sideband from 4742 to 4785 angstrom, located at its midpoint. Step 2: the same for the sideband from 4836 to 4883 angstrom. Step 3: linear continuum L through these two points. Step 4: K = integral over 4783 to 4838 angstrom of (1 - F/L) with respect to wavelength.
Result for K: 7.88 angstrom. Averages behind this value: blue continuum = 65.3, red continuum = 86.3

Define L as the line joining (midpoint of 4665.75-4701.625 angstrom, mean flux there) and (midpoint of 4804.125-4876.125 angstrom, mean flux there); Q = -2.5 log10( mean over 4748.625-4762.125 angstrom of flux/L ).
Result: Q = 0.12 mag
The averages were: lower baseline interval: 69.1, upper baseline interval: 78.8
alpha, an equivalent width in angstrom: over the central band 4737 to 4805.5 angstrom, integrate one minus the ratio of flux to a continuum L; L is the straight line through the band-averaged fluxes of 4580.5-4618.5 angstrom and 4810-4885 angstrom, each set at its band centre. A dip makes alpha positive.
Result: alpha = 7.2 angstrom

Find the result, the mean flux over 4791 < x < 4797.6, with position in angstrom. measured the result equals 65.2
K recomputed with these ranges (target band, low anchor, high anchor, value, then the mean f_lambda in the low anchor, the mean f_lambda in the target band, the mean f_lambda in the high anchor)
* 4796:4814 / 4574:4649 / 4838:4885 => 3.6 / 64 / 65.2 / 86.3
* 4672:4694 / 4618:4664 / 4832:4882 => -1.0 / 65.2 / 72.3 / 85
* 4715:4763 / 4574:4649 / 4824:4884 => 4.3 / 64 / 66.6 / 81.3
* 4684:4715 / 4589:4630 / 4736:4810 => -2.2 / 64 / 69.4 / 65.6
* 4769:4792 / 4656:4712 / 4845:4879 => 5.2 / 68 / 64.1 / 95.6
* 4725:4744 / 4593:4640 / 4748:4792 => -0.5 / 64.3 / 66.1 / 64.5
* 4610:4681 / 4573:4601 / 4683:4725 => 1.1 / 62.9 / 64.9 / 69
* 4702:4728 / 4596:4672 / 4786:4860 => 0.4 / 64.6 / 66.1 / 70.5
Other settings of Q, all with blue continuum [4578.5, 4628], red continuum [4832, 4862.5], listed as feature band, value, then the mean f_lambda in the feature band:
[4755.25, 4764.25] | 0.20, 65.2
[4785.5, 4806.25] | 0.23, 65.9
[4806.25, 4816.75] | 0.29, 63.6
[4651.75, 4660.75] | 0.03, 66.5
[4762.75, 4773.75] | 0.25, 62.6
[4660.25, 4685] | 0.06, 66.5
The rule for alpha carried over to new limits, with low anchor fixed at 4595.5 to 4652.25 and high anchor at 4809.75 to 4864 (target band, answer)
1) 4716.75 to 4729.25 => 0.8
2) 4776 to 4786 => 1.4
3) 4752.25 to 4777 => 3.4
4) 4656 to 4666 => 0.0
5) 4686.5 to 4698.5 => -0.7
